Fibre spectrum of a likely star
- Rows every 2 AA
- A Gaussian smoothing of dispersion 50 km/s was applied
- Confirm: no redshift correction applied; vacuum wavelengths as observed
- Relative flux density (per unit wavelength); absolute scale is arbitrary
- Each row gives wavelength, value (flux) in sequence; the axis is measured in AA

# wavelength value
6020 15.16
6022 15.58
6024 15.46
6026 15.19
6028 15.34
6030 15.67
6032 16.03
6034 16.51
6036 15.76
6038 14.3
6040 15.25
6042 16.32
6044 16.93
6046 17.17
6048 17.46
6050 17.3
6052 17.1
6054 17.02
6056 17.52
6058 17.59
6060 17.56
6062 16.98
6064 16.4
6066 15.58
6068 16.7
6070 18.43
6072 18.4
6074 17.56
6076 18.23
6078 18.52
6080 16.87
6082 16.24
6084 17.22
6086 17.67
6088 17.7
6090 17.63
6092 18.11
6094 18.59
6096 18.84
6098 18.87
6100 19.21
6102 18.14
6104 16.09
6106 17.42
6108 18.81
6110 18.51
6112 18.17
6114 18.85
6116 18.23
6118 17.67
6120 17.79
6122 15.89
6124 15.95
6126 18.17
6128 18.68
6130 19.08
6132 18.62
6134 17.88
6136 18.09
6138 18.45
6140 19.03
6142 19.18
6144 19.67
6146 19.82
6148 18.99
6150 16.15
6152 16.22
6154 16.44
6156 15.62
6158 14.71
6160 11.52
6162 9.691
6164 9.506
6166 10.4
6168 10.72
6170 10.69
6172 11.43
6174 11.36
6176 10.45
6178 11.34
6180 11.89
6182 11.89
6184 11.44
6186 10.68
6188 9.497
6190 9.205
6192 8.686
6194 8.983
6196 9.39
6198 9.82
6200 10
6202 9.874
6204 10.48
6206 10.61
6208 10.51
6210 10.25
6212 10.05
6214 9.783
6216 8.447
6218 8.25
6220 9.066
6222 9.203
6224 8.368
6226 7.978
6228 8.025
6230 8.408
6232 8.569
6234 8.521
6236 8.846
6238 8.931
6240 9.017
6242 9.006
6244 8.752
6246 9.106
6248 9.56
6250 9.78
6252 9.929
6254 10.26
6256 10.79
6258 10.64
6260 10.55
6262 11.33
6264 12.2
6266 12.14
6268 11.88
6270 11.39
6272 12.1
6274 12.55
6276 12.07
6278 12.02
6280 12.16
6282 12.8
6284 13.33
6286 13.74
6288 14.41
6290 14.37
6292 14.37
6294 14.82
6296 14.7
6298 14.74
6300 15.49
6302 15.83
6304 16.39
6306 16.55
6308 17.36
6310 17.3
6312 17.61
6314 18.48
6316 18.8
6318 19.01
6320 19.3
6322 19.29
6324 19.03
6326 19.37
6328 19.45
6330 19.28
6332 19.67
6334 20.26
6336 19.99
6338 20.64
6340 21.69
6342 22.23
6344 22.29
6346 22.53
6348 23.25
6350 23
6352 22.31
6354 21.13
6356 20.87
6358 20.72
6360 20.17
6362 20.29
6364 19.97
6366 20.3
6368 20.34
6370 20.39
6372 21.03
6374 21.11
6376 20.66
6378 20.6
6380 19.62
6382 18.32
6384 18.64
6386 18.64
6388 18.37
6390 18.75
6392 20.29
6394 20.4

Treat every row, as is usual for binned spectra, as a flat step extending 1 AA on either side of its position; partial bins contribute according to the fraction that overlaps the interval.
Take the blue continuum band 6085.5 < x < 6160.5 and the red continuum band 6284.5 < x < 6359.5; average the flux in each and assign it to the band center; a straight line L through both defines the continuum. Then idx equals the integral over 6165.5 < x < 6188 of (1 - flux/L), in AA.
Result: 8.7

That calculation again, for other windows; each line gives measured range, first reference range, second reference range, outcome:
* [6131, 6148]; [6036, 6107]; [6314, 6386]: -0.73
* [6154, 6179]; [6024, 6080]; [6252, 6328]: 6.46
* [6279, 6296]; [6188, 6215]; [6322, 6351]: 3.08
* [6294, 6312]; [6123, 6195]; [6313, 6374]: 2.88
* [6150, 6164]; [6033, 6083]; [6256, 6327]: 1.89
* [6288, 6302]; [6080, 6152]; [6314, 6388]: 3.53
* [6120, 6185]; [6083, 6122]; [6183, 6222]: -4.66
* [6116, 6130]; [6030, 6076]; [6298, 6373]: -0.01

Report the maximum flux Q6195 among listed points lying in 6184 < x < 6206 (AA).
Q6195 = 11.44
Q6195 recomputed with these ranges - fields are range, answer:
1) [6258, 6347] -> 22.53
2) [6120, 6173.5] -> 19.82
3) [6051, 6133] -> 19.21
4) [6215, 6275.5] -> 12.55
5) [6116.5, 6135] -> 19.08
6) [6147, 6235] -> 18.99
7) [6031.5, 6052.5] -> 17.46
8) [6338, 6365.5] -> 23.25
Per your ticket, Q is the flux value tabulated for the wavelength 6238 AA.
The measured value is 8.931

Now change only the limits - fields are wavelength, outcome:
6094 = 18.59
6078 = 18.52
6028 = 15.34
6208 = 10.51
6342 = 22.23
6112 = 18.17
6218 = 8.25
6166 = 10.4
